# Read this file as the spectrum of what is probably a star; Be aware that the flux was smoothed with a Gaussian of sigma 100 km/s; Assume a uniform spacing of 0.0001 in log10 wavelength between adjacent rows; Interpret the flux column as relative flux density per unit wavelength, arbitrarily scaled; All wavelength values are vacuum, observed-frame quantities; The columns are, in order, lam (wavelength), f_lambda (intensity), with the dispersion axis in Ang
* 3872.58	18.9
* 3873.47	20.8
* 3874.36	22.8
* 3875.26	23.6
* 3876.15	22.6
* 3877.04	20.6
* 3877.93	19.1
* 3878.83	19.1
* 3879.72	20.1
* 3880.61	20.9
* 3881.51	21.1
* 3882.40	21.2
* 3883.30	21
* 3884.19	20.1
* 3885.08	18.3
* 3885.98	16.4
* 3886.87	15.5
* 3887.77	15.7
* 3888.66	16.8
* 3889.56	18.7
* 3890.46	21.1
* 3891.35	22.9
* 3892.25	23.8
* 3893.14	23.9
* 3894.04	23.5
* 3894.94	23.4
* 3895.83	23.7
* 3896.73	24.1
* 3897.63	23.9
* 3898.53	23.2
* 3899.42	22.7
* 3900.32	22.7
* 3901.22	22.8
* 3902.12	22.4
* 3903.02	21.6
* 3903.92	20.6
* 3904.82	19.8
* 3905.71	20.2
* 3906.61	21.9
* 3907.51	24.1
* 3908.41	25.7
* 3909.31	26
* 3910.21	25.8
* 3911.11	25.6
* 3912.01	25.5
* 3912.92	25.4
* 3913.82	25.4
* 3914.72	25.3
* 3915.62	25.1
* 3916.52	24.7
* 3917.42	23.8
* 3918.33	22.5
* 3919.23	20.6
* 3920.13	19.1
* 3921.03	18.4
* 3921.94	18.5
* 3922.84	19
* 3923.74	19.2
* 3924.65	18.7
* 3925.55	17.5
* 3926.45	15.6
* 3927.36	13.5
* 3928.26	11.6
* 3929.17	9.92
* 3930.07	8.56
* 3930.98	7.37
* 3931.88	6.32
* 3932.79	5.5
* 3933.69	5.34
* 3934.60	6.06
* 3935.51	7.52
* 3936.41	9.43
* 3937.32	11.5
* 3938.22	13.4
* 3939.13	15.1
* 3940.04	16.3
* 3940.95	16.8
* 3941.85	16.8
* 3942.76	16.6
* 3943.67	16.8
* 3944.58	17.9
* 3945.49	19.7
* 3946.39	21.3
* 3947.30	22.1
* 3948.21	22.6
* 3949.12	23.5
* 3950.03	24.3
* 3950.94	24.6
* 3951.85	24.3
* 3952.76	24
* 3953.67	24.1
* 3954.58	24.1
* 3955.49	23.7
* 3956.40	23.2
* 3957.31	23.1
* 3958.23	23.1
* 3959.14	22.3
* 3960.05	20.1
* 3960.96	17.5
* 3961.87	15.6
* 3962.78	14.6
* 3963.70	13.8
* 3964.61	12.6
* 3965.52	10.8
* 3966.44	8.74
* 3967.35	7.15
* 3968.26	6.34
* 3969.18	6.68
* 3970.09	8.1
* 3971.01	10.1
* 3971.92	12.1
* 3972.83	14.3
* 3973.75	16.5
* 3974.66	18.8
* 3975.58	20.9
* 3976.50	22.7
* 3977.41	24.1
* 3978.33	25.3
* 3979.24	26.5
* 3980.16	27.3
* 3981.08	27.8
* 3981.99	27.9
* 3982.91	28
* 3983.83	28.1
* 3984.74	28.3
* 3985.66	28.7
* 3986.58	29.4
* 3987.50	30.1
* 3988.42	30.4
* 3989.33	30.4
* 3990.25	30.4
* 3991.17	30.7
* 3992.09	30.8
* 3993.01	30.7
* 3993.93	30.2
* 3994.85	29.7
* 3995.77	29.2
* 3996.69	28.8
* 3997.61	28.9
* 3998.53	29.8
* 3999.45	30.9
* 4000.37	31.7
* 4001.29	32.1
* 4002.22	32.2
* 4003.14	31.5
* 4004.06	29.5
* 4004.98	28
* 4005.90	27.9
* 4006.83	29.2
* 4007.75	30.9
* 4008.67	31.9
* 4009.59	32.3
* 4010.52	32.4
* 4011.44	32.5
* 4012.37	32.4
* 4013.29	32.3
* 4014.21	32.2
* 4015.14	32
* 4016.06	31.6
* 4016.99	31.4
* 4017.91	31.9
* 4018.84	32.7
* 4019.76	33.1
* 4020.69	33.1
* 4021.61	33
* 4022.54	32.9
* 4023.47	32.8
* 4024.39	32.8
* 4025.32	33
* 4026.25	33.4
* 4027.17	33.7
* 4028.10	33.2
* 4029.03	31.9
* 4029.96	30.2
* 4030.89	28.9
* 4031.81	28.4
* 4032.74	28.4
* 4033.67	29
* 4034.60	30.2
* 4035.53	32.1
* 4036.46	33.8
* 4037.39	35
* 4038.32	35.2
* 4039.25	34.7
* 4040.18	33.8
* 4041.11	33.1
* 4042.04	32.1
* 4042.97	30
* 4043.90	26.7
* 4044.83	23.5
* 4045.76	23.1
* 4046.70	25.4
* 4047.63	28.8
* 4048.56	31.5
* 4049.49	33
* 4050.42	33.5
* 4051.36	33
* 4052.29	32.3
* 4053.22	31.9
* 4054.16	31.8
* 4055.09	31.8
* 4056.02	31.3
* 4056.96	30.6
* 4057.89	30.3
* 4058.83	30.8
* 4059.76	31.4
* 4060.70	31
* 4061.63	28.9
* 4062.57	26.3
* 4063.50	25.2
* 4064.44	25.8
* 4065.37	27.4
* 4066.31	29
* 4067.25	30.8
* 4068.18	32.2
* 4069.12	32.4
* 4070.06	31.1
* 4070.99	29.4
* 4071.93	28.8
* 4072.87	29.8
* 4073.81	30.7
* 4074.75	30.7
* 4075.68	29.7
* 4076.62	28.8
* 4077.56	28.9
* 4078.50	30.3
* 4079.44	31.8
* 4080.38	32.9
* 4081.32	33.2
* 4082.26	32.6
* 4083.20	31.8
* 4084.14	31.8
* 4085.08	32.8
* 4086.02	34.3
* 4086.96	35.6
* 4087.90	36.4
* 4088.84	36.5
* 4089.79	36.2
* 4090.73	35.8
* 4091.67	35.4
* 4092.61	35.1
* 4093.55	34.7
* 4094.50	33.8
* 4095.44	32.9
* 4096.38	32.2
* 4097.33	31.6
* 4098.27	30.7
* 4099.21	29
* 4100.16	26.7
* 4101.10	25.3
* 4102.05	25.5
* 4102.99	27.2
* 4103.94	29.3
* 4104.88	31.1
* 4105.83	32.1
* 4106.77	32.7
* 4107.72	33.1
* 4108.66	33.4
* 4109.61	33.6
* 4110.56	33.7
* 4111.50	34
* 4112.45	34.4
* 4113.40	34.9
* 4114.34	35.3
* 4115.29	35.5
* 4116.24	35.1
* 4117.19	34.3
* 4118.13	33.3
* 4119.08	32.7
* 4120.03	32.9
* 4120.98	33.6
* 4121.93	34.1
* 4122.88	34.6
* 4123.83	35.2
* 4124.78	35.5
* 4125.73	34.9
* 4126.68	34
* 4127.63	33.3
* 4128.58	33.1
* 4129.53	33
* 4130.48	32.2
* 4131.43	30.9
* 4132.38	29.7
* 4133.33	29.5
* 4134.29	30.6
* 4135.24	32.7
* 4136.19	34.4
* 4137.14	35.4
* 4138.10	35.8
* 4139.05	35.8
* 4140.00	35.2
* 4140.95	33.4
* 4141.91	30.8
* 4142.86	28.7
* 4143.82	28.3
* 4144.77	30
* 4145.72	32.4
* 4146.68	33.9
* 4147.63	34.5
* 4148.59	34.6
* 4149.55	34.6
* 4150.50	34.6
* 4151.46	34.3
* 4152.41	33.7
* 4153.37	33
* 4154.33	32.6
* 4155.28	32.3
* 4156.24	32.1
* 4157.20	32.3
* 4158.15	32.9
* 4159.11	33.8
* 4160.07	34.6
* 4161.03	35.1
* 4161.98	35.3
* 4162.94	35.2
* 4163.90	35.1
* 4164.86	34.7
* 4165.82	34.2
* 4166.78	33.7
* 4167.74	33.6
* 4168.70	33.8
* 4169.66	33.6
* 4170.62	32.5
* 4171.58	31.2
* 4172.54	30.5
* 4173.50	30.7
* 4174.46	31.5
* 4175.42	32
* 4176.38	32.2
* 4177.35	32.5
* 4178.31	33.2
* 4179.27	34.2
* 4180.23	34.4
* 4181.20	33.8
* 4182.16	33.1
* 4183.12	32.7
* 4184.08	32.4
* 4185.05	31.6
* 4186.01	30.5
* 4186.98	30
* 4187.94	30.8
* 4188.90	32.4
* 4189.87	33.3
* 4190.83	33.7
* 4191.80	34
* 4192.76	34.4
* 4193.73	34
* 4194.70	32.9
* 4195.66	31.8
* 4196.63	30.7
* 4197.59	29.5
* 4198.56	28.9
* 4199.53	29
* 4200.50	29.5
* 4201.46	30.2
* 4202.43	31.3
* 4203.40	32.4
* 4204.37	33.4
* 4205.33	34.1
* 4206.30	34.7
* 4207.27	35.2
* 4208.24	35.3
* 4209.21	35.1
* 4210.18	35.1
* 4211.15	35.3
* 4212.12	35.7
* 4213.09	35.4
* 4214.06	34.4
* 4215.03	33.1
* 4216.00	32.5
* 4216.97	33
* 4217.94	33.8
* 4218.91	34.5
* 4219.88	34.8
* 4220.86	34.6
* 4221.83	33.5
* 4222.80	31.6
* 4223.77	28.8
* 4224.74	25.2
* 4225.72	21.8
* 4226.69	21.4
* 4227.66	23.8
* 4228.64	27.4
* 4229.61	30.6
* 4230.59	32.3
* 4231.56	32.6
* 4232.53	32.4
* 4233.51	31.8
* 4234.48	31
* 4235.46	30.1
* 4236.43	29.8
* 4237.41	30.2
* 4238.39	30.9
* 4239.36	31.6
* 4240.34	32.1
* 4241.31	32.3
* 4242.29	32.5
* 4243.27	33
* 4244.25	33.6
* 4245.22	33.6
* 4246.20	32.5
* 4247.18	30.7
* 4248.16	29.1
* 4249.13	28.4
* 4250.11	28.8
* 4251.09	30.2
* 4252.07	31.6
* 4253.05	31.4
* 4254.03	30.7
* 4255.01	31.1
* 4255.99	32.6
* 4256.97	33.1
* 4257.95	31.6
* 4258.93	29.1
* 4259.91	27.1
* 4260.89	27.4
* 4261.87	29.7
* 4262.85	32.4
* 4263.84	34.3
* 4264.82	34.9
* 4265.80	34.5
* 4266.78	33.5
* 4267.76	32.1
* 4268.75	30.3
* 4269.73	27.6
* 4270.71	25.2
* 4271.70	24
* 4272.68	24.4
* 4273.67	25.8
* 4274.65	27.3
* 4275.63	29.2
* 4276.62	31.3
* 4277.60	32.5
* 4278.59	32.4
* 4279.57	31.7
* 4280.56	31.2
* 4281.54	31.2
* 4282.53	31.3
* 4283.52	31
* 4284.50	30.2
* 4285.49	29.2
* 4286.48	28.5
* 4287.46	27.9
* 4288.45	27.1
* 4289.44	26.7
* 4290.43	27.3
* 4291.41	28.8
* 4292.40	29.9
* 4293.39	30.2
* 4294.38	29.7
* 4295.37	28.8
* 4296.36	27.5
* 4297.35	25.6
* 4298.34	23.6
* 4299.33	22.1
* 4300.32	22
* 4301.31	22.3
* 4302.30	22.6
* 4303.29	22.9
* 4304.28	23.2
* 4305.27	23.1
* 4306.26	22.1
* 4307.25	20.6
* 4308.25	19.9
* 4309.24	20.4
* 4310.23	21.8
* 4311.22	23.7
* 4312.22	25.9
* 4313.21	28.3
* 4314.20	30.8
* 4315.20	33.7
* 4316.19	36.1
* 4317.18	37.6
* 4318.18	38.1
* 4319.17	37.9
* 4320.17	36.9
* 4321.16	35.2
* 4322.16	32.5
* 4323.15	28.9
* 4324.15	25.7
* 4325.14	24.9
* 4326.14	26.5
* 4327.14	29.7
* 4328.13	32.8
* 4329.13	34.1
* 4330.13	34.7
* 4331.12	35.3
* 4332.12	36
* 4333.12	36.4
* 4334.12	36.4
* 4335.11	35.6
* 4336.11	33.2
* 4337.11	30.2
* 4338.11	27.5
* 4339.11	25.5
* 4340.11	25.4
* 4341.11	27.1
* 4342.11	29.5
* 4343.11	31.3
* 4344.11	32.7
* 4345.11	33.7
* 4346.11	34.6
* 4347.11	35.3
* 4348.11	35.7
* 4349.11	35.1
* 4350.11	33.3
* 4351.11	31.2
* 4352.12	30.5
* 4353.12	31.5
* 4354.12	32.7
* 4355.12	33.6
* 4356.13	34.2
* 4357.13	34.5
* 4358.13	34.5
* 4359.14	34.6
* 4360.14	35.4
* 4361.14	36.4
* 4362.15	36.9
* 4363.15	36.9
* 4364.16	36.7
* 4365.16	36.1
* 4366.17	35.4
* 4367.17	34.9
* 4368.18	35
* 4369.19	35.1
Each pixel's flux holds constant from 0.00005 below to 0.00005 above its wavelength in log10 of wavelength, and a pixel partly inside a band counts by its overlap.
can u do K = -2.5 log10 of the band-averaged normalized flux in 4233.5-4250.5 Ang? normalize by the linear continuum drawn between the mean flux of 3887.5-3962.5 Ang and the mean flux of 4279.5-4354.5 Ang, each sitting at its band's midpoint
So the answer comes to -0.13 mag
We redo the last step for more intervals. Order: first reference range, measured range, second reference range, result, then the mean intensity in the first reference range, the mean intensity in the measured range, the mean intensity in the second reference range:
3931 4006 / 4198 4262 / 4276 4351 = -0.14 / 21.2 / 31.4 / 29.6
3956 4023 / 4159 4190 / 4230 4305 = -0.17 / 25.5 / 33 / 29.6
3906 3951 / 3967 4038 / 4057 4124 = -0.15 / 18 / 28.2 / 31.8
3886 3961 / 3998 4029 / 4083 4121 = -0.21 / 19.6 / 31.8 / 32.8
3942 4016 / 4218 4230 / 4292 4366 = -0.02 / 24.2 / 29.2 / 30.5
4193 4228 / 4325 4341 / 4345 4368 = 0.08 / 31.9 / 31.5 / 34.5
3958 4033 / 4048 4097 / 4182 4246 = -0.12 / 26.4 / 31.7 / 31.9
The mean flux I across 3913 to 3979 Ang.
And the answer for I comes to 17.1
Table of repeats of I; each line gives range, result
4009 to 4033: 32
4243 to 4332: 29.3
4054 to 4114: 31.4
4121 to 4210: 32.9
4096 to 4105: 28.7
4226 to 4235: 29.1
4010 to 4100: 31.5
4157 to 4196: 33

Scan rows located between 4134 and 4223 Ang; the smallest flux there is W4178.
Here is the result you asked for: 28.3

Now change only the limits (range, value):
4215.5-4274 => 21.4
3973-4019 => 16.5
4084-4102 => 25.3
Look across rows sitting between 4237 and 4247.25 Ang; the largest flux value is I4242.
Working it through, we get 33.6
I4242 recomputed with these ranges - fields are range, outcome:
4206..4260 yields 35.7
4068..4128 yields 36.5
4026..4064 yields 35.2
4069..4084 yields 33.2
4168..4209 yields 35.3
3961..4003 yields 32.2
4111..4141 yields 35.8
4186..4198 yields 34.4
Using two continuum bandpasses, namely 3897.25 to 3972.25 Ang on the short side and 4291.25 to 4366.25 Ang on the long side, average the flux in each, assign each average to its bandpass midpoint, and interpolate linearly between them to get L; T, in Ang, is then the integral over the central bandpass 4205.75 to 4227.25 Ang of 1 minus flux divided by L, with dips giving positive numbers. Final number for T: -4.38 Ang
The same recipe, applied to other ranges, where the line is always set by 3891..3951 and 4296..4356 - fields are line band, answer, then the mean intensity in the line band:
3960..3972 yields 5.25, 11.4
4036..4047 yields -4.08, 30.6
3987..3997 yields -4.33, 30.1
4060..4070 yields -2.66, 29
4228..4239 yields -1.37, 30.7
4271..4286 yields -0.49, 29.4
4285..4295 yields 0.10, 28.5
